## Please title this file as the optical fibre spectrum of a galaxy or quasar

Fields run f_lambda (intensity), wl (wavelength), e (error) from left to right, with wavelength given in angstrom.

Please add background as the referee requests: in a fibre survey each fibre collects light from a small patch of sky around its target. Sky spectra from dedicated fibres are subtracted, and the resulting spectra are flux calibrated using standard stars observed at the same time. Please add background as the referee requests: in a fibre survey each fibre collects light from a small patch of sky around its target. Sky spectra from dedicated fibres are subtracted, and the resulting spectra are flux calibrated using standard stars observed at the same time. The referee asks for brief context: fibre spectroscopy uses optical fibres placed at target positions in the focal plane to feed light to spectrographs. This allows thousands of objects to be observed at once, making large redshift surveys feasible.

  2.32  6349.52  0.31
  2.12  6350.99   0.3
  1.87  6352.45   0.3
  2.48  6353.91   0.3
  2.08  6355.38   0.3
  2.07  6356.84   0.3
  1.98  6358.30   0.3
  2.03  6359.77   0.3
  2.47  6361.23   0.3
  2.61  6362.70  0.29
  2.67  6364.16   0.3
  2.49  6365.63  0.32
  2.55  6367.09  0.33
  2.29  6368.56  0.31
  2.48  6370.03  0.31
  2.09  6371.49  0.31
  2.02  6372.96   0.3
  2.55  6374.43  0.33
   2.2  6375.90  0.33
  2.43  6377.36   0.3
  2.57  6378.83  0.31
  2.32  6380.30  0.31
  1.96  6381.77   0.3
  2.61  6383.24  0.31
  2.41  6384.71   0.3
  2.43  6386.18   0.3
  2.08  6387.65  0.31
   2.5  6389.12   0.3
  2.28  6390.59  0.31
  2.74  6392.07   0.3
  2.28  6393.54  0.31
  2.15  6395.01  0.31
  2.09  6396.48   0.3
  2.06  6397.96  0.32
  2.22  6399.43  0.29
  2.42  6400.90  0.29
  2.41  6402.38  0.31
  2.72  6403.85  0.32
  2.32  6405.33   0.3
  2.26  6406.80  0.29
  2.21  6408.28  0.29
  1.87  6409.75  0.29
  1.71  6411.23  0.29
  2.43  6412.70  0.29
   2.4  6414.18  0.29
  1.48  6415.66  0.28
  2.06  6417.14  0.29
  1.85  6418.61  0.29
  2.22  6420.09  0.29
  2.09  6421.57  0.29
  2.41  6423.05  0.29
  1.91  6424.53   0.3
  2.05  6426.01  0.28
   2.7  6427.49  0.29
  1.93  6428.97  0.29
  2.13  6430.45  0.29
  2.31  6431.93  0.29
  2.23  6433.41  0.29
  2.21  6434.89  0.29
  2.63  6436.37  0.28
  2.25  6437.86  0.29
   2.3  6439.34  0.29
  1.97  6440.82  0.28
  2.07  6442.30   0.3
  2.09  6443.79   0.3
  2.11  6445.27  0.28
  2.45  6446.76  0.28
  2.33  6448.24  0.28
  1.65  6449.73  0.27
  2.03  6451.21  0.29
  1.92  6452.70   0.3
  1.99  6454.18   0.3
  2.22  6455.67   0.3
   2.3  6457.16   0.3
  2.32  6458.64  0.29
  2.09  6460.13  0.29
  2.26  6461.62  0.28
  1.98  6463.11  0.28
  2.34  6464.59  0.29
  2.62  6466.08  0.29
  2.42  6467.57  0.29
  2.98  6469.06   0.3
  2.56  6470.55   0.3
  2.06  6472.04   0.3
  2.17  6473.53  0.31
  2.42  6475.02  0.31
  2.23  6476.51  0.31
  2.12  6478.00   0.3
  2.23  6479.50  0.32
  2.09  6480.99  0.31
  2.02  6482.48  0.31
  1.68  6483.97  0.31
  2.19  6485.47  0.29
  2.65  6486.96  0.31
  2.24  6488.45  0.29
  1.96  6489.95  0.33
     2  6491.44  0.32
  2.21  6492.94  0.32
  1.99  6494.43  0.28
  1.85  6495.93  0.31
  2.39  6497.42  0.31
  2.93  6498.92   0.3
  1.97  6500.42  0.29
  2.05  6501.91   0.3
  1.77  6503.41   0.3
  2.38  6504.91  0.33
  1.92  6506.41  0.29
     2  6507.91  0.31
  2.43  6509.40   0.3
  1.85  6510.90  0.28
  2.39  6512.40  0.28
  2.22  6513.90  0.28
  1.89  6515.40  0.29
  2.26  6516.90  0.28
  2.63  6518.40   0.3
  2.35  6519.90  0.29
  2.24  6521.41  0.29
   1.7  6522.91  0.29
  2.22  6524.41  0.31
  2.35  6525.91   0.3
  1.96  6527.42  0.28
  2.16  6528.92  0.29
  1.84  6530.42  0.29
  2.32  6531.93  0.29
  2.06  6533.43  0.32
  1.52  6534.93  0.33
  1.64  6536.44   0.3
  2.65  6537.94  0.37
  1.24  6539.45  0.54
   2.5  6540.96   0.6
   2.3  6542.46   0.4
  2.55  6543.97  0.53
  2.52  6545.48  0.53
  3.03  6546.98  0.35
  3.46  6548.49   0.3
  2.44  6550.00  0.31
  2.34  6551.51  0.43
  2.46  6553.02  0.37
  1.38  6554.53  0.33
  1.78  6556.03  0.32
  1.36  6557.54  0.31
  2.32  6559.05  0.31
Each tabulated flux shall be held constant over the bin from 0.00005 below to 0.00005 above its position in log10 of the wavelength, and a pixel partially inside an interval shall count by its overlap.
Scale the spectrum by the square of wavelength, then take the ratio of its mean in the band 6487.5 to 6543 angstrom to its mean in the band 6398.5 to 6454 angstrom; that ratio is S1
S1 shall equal 1.0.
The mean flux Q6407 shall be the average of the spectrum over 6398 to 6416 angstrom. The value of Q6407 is 2.21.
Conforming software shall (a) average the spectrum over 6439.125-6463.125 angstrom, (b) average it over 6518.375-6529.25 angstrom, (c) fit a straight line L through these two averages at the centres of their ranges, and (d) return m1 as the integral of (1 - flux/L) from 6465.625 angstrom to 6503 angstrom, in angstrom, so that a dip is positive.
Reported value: -1.5 angstrom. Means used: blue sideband 2.12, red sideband 2.17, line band 2.23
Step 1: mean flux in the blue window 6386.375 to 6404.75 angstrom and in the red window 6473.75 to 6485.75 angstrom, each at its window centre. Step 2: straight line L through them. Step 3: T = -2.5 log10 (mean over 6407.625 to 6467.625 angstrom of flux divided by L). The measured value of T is 0.034 mag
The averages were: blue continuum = 2.33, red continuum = 2.12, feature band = 2.16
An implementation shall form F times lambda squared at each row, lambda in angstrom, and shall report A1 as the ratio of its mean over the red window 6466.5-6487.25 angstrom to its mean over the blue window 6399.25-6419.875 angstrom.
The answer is 1.07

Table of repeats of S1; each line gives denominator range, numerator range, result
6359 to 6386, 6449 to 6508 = 0.95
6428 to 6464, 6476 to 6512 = 1.00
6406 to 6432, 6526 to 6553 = 1.12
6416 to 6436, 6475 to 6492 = 1.01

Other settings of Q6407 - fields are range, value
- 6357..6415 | 2.31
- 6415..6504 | 2.18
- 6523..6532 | 2.1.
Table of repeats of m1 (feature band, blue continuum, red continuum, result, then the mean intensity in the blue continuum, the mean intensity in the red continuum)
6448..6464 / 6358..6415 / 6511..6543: 0.9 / 2.32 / 2.11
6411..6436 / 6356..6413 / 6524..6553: 1.7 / 2.31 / 2.27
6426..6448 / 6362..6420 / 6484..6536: -0.1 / 2.29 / 2.13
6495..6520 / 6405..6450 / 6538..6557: 0.9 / 2.15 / 2.33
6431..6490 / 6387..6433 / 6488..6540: -1.8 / 2.2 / 2.1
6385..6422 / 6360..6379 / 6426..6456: 1.3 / 2.4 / 2.17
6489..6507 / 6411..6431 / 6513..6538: -0.1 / 2.11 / 2.11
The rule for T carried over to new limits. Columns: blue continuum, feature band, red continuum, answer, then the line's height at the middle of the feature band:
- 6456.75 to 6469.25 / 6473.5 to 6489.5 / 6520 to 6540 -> 0.034 mag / 2.25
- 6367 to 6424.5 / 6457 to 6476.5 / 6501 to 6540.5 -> -0.092 mag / 2.16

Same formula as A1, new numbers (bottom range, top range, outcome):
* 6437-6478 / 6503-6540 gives 0.96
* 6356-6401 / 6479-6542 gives 0.95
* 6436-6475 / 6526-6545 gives 0.95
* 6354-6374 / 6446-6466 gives 0.97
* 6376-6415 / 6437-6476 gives 0.99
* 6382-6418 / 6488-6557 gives 1.01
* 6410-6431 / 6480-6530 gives 1.05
